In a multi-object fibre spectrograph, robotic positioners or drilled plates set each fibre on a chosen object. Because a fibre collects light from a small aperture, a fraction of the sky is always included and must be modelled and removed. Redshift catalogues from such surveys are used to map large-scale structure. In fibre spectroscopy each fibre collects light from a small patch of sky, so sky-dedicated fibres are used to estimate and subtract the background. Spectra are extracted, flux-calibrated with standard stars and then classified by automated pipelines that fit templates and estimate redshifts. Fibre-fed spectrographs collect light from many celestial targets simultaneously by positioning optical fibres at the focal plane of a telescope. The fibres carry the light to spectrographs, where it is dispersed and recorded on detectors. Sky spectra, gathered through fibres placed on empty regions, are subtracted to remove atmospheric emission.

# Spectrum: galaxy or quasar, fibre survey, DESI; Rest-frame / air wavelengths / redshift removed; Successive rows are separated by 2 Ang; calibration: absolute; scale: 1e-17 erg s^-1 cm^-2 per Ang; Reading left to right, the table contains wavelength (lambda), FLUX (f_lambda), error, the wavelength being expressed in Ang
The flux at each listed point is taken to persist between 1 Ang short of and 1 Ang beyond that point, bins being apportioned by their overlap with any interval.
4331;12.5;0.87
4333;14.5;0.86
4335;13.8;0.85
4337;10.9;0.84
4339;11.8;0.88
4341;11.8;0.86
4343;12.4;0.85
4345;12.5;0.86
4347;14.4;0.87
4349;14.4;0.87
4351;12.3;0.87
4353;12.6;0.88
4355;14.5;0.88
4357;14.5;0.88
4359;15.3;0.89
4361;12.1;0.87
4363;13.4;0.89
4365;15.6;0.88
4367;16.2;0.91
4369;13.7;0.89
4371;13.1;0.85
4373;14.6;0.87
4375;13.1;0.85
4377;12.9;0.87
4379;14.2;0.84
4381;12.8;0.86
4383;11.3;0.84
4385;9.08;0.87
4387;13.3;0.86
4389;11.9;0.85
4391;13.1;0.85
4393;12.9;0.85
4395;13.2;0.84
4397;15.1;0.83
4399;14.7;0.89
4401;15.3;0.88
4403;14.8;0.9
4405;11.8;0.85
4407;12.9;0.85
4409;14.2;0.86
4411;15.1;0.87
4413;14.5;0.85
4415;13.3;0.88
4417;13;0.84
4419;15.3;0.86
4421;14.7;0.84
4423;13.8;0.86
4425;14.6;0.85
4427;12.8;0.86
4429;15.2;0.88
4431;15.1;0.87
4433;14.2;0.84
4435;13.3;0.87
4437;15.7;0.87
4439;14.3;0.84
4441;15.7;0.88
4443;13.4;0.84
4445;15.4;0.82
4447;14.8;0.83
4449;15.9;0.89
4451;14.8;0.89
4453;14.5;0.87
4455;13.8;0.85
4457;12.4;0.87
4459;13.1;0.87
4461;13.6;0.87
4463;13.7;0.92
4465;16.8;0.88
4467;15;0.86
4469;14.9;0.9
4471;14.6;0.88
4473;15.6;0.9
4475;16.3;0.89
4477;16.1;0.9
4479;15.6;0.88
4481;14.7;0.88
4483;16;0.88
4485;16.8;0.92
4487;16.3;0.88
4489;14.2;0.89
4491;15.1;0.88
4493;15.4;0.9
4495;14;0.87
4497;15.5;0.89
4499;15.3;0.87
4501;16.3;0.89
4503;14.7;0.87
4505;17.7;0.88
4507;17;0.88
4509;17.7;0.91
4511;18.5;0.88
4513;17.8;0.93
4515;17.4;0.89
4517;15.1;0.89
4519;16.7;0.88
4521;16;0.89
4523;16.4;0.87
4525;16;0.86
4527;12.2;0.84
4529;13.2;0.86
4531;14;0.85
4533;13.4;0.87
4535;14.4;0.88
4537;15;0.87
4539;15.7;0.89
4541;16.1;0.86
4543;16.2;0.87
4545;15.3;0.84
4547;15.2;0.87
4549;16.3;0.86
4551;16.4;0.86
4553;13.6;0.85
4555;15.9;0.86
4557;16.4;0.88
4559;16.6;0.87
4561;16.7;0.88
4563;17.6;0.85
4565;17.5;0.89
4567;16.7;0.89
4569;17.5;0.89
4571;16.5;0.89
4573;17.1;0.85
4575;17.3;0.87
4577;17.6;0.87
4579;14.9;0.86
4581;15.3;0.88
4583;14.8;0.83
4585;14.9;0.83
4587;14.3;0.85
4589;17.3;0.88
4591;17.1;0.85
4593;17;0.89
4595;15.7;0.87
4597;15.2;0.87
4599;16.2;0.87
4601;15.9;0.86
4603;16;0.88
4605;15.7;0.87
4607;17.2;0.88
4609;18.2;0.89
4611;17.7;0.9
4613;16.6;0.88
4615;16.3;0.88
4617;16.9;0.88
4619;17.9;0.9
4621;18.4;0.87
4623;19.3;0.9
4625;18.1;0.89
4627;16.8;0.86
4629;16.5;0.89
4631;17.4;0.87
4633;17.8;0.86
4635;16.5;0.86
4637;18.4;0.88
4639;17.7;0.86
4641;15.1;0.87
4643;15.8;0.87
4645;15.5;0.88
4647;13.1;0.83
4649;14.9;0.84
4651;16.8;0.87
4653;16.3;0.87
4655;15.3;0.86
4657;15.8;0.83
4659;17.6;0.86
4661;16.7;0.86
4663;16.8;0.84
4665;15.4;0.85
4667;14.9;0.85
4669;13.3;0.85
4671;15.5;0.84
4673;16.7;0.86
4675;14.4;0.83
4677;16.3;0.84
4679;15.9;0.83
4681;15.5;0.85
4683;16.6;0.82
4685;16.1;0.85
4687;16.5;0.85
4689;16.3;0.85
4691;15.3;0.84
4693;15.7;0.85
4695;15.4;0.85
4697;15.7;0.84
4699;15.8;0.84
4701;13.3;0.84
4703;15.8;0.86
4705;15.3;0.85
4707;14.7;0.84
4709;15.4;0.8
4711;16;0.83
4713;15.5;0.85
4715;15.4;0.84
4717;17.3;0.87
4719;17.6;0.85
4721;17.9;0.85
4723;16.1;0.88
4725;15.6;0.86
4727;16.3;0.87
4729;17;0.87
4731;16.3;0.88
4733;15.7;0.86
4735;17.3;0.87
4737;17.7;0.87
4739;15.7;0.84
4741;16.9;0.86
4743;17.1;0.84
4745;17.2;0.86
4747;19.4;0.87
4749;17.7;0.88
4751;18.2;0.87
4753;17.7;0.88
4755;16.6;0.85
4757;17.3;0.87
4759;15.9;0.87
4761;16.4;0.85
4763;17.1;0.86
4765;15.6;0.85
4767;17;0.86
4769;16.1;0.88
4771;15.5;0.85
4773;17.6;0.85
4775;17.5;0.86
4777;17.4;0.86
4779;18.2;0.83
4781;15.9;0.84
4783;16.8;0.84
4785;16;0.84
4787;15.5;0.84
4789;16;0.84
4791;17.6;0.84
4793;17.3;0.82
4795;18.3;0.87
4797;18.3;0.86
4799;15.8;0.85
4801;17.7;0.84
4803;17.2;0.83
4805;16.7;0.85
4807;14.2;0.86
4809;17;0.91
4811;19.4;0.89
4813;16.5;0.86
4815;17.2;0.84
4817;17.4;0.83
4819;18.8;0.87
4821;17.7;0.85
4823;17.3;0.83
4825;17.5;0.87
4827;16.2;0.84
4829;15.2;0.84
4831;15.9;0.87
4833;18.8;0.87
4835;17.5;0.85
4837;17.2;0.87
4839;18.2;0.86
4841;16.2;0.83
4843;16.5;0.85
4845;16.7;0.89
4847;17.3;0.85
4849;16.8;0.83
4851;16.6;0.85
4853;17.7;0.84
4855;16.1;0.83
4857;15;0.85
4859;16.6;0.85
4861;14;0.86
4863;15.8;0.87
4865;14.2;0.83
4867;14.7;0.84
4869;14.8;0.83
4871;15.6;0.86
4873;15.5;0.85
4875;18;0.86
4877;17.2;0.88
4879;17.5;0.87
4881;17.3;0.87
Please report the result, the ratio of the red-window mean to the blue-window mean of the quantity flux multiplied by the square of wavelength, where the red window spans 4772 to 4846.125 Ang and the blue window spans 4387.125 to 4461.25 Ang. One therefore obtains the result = 1.4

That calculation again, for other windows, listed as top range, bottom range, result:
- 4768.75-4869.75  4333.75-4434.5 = 1.49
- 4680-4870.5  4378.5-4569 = 1.26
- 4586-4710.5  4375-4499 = 1.24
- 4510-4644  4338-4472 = 1.27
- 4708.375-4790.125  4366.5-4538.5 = 1.30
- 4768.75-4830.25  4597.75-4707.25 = 1.11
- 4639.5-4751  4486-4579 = 1.08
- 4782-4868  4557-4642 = 1.10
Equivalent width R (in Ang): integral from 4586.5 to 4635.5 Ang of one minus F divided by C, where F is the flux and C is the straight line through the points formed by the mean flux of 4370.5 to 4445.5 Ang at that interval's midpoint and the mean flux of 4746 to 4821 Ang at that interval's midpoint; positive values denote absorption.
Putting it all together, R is -4.3 Ang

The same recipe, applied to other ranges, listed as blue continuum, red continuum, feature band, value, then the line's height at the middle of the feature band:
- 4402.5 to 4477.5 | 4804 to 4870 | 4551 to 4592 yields -3.07 Ang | 15.2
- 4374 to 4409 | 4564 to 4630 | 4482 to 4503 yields -0.83 Ang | 14.9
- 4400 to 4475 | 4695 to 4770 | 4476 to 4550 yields -3.63 Ang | 14.9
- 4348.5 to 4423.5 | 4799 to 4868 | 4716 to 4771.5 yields -2.77 Ang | 16.1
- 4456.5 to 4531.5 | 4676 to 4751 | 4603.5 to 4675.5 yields -2.16 Ang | 16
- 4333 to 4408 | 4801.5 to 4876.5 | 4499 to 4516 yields -3.27 Ang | 14.3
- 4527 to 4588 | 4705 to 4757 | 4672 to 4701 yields 1.18 Ang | 16.5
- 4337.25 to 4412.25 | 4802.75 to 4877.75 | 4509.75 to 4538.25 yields -2.04 Ang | 14.4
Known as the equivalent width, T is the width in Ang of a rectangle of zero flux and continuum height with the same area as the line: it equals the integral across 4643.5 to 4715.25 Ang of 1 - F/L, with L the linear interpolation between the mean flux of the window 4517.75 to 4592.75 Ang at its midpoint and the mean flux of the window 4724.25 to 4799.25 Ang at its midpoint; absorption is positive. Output 3.7 Ang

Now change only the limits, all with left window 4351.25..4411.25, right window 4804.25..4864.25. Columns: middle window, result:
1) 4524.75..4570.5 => -2.6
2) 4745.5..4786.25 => -1.7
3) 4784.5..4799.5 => -0.4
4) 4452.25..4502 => -2.8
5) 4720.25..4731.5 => -0.4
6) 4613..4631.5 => -2.7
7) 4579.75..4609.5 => -1.8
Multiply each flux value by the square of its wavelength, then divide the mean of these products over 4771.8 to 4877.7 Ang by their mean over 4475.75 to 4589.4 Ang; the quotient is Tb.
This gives 1.20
